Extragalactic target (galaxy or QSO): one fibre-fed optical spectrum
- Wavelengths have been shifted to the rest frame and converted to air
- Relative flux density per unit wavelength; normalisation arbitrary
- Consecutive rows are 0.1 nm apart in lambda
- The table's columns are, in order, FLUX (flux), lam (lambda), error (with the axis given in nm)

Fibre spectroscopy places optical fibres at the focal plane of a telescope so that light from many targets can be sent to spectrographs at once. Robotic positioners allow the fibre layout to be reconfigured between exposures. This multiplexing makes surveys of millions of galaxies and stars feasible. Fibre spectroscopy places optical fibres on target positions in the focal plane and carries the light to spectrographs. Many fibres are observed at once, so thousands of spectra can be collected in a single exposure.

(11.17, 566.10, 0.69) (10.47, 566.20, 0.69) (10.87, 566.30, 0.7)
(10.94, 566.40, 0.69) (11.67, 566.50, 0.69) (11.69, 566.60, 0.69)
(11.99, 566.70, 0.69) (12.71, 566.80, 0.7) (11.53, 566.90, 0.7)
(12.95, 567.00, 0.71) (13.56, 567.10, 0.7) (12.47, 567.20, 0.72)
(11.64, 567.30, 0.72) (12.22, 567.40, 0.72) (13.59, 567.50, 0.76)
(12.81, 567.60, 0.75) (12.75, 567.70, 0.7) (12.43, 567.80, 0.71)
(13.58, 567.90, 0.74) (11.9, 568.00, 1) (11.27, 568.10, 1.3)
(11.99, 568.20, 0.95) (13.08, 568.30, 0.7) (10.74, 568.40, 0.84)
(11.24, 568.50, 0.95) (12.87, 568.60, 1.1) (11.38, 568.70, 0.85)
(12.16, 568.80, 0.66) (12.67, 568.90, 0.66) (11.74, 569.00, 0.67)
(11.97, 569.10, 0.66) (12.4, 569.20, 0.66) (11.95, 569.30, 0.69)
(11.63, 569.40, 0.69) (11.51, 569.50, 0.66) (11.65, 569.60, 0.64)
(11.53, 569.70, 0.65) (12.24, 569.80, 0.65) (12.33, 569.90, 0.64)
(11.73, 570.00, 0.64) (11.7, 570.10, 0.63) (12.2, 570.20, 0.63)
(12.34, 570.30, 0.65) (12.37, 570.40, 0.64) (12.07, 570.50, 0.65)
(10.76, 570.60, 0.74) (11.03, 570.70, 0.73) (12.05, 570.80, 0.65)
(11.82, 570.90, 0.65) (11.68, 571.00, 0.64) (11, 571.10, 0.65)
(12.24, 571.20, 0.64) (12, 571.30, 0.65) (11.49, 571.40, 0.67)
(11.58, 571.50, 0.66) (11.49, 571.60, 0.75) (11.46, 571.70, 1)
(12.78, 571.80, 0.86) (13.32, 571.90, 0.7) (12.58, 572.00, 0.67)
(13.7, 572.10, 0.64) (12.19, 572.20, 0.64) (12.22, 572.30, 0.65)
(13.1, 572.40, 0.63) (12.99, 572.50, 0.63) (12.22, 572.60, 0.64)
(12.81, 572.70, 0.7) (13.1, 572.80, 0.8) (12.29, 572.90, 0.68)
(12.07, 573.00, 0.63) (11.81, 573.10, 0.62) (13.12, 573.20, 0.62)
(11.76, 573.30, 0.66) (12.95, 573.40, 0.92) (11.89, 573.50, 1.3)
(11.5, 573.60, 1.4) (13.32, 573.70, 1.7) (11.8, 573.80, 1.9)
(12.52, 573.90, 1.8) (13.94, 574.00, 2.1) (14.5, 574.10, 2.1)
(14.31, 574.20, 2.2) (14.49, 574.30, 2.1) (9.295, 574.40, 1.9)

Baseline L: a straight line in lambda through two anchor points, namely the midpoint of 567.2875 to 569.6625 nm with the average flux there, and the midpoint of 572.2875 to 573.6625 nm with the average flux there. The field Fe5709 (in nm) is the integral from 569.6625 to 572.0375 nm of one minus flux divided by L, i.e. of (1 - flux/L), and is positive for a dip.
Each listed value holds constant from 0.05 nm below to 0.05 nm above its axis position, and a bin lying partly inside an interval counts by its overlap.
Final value 0.07 nm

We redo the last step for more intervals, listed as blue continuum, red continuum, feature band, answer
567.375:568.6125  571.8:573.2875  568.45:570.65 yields 0.09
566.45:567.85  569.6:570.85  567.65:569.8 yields 0.02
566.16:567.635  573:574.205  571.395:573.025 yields 0.01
